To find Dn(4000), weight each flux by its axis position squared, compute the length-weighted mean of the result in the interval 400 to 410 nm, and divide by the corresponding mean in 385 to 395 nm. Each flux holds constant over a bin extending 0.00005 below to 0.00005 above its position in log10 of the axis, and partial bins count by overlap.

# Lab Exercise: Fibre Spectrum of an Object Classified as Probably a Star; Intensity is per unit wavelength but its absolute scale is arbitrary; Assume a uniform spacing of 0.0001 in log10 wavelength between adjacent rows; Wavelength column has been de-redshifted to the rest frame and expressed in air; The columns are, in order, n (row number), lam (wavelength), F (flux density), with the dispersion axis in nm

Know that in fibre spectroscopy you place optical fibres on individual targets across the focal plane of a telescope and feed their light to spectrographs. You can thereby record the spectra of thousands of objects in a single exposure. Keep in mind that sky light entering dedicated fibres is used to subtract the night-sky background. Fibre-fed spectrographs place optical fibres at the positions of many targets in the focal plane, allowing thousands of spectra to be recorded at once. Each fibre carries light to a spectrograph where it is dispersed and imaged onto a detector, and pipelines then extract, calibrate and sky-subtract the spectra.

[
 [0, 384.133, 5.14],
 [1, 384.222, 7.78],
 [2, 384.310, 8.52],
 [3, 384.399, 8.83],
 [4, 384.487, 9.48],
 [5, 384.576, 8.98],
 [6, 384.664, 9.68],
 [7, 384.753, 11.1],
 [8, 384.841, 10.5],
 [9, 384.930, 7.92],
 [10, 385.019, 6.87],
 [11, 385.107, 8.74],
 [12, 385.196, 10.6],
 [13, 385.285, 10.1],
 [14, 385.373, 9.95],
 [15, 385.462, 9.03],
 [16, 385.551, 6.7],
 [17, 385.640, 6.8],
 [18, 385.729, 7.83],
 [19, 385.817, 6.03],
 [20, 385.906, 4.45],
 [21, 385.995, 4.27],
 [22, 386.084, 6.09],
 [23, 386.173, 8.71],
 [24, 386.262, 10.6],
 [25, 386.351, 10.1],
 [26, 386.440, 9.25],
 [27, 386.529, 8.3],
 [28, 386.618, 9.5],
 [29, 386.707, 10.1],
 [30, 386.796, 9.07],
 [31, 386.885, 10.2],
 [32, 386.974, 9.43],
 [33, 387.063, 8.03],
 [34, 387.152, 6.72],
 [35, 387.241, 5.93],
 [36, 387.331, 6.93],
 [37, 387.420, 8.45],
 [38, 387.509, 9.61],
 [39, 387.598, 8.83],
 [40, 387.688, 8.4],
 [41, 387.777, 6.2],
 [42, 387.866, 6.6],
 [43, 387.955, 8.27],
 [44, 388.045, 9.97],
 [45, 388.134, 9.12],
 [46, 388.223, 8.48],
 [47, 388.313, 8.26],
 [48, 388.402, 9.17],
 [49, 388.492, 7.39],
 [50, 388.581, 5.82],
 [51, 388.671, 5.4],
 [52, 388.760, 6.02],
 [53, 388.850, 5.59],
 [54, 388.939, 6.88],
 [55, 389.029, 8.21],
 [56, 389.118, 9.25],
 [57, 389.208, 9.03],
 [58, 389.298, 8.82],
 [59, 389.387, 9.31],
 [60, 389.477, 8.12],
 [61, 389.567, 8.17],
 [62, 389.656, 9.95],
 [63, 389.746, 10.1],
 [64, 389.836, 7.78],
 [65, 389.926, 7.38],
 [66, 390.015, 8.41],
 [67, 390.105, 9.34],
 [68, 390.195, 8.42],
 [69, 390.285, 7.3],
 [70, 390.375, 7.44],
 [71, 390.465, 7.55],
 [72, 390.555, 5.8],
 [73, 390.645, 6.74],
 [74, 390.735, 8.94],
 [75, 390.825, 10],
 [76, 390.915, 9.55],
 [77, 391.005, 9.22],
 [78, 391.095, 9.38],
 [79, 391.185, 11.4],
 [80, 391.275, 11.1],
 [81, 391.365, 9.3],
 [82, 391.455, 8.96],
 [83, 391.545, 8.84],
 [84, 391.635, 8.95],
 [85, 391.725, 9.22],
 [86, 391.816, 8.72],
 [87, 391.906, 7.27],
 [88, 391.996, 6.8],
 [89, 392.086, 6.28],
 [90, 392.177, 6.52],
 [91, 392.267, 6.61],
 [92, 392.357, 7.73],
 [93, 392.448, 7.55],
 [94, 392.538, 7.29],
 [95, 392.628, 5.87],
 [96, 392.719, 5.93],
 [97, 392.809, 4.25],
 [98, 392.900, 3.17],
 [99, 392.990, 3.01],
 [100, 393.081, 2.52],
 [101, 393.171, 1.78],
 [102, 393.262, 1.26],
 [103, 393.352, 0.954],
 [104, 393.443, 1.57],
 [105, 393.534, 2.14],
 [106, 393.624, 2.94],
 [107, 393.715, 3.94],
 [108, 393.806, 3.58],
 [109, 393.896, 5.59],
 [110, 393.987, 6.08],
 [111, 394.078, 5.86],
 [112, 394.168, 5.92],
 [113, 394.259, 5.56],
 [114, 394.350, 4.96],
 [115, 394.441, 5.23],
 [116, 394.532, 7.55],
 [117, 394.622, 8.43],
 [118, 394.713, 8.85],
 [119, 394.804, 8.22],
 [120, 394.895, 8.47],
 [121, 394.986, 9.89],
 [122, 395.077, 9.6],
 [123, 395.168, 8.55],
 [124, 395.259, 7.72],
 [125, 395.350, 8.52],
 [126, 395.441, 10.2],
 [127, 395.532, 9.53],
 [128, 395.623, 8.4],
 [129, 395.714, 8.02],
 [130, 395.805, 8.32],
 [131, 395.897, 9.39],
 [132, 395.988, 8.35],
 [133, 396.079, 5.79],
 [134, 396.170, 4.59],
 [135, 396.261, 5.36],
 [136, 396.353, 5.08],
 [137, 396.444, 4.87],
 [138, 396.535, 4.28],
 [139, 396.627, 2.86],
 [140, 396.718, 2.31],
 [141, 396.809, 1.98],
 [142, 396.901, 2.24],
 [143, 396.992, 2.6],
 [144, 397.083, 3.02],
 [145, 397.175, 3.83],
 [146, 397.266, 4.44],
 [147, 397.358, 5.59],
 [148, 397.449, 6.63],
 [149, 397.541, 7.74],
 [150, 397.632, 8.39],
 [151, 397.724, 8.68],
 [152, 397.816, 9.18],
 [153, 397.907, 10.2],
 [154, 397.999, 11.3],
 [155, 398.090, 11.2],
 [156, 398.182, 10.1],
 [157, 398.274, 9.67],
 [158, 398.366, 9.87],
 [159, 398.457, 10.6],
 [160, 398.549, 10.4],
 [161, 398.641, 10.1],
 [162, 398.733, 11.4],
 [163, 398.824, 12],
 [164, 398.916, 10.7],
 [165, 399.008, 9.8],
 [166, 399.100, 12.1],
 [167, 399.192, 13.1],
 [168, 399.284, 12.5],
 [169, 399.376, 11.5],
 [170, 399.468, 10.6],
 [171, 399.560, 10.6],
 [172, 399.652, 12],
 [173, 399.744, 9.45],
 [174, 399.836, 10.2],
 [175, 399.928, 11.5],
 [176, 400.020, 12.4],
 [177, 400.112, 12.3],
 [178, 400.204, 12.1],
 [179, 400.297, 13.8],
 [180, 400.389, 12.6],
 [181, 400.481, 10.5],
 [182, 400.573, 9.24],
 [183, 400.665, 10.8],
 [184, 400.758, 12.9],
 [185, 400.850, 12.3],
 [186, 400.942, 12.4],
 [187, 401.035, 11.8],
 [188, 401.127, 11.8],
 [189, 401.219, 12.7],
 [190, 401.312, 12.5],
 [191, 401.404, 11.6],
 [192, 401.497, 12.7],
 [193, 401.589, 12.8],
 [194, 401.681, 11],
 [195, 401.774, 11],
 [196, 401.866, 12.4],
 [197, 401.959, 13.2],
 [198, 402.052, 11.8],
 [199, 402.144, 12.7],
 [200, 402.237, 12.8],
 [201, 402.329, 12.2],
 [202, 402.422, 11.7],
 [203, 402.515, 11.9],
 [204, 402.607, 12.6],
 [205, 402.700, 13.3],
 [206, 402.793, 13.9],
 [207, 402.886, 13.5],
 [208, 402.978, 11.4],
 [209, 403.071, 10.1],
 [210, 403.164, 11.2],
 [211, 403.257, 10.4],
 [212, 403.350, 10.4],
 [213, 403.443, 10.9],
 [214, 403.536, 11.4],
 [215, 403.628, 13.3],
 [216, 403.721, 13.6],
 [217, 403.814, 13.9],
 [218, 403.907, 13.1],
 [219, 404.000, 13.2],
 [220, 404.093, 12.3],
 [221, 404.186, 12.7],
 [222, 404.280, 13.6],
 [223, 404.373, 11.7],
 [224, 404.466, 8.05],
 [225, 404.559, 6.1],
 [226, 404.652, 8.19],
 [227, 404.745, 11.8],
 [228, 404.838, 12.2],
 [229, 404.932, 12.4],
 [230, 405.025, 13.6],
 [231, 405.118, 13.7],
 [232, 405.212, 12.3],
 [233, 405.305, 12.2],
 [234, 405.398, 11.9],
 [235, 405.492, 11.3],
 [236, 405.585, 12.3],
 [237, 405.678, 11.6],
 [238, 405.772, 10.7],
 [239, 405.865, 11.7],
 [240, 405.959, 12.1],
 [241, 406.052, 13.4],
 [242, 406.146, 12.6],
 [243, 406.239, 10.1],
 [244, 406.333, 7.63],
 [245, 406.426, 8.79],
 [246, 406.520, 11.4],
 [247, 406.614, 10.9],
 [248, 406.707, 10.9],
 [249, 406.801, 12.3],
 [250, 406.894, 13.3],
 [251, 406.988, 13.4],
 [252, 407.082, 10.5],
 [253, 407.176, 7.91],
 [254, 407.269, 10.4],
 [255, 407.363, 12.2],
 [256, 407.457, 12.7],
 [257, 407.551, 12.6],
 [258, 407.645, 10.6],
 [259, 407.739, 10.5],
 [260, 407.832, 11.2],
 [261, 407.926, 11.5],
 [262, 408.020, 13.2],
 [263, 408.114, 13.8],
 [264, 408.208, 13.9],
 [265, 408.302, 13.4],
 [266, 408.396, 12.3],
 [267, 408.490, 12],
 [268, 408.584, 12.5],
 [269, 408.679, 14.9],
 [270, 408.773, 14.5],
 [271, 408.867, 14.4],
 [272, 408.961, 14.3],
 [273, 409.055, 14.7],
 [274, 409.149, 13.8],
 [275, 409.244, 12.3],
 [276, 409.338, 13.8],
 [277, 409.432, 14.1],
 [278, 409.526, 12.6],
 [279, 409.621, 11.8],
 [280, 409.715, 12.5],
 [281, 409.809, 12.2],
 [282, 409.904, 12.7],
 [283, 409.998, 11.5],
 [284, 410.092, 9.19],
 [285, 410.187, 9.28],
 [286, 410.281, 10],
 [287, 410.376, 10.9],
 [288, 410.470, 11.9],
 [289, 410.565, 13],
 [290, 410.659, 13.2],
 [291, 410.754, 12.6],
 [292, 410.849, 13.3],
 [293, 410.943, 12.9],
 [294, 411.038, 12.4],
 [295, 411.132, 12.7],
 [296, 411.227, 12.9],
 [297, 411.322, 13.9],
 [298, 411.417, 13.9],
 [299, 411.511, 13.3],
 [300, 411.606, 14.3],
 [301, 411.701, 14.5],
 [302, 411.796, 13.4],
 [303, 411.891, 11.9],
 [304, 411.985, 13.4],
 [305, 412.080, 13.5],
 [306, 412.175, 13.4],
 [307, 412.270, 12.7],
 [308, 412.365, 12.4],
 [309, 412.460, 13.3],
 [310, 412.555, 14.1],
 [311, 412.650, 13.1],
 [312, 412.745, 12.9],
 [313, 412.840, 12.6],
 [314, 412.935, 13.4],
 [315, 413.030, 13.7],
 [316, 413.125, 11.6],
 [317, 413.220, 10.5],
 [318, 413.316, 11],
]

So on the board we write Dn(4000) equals 1.76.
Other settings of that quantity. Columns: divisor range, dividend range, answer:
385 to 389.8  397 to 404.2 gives 1.46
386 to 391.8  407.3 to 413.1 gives 1.69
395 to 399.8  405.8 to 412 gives 1.59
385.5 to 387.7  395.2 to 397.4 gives 0.75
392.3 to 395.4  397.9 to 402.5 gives 2.12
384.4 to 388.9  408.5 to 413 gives 1.78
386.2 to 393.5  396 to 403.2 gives 1.37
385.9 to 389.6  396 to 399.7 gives 1.05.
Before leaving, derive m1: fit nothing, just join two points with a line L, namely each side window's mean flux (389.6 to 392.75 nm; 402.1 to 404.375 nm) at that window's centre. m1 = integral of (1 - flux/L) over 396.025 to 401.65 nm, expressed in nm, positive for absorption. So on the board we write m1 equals 0.85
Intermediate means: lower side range 8.23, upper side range 12.3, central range 9.32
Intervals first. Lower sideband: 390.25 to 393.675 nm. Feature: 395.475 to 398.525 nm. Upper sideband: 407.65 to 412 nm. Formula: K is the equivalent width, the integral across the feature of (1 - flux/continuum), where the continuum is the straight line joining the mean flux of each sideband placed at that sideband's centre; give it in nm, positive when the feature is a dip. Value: 0.55 nm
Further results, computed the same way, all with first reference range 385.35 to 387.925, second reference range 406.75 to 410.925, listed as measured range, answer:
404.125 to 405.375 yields 0.01 nm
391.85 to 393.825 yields 1.00 nm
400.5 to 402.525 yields -0.20 nm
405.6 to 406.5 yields 0.06 nm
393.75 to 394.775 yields 0.36 nm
